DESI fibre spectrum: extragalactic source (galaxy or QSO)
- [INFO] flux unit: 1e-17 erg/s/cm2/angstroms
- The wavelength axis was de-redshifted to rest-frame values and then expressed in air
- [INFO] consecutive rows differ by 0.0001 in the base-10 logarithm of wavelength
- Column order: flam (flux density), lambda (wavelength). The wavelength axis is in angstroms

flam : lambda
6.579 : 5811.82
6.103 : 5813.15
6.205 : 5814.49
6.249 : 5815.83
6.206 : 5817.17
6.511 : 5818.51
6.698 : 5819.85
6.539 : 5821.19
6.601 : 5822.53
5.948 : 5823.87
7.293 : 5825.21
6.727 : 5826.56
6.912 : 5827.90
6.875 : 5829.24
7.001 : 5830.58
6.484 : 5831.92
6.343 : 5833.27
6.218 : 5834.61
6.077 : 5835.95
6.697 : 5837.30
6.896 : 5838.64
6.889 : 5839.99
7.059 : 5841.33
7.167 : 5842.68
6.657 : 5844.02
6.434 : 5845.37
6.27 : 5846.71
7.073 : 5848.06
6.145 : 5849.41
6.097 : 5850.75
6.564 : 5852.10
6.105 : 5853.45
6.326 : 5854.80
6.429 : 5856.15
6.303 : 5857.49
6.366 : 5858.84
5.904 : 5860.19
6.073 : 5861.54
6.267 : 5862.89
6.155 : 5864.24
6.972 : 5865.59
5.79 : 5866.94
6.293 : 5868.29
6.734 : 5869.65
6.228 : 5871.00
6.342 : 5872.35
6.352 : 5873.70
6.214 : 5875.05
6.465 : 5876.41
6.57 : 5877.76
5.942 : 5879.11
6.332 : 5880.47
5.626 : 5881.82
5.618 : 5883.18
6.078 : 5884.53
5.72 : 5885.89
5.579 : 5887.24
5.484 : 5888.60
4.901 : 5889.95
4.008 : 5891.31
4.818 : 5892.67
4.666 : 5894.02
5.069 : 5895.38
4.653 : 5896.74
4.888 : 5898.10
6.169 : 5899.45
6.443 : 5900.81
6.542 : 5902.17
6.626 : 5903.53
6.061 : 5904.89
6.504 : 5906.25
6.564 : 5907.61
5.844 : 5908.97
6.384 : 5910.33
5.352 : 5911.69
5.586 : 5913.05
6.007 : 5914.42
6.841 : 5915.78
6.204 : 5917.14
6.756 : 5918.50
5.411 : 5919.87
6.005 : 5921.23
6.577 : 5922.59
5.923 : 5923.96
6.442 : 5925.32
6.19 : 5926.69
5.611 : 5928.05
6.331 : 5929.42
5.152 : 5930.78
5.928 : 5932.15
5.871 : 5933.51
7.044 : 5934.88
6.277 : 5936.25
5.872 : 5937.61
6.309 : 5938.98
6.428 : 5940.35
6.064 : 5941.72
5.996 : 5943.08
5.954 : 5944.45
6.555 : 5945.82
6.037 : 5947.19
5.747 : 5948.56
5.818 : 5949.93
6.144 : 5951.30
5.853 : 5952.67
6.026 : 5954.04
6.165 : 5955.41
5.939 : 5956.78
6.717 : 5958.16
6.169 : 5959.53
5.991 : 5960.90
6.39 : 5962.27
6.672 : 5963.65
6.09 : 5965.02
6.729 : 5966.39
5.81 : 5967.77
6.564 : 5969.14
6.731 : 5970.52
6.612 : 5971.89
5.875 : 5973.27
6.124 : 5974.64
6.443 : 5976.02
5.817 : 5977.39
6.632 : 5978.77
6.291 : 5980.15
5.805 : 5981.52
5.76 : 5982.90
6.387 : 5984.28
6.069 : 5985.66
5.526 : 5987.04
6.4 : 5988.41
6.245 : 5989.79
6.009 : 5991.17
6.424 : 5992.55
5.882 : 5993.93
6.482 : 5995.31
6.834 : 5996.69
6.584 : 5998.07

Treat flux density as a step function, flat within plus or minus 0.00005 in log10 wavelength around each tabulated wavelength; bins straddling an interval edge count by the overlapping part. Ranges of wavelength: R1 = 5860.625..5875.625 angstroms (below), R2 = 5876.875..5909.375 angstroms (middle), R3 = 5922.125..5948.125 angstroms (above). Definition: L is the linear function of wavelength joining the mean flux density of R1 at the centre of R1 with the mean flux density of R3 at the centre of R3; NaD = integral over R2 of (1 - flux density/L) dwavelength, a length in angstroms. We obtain 2.8 angstroms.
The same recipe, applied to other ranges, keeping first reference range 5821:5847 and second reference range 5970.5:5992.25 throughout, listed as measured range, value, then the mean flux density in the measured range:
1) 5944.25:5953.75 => 0.4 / 6.02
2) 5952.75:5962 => 0.1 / 6.16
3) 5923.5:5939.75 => 0.6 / 6.08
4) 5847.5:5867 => 0.8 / 6.32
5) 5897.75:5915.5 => 0.8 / 6.11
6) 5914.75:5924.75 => 0.2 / 6.24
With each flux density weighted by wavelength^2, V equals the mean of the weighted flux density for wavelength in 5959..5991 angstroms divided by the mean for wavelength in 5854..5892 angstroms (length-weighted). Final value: 1.07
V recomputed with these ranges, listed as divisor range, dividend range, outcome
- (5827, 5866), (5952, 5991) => 0.99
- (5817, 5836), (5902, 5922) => 0.96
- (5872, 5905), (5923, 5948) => 1.09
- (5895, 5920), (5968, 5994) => 1.05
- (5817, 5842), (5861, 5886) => 0.95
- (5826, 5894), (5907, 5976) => 1.02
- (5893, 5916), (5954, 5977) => 1.10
